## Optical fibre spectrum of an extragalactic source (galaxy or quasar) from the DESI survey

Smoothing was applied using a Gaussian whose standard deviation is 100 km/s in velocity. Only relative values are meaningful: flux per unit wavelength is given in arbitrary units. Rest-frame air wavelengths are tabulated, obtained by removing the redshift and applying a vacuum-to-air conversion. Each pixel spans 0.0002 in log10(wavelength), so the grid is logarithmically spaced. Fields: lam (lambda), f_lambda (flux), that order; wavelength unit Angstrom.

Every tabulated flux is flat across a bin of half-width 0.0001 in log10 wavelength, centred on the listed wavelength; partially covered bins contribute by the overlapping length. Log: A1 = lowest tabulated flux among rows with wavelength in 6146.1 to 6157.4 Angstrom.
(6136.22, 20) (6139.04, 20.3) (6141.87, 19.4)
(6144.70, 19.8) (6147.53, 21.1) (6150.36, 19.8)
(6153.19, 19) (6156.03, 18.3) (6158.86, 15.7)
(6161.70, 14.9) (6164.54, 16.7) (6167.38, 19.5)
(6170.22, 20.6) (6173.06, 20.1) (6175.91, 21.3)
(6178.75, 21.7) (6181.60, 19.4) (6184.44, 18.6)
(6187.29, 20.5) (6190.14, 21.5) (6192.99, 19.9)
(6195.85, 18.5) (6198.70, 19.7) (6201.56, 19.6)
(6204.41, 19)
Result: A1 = 18.3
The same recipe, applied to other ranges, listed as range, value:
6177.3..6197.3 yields 18.5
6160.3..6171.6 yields 14.9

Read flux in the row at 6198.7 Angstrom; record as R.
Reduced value 19.7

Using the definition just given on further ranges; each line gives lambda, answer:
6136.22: 20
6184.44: 18.6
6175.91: 21.3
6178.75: 21.7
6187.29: 20.5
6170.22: 20.6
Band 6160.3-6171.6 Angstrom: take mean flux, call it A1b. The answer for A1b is 17.9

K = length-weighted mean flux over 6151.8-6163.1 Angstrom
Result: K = 17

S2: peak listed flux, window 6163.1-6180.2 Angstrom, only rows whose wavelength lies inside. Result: 21.7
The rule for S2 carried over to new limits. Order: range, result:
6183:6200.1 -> 21.5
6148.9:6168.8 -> 19.8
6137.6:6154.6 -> 21.1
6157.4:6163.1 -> 15.7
